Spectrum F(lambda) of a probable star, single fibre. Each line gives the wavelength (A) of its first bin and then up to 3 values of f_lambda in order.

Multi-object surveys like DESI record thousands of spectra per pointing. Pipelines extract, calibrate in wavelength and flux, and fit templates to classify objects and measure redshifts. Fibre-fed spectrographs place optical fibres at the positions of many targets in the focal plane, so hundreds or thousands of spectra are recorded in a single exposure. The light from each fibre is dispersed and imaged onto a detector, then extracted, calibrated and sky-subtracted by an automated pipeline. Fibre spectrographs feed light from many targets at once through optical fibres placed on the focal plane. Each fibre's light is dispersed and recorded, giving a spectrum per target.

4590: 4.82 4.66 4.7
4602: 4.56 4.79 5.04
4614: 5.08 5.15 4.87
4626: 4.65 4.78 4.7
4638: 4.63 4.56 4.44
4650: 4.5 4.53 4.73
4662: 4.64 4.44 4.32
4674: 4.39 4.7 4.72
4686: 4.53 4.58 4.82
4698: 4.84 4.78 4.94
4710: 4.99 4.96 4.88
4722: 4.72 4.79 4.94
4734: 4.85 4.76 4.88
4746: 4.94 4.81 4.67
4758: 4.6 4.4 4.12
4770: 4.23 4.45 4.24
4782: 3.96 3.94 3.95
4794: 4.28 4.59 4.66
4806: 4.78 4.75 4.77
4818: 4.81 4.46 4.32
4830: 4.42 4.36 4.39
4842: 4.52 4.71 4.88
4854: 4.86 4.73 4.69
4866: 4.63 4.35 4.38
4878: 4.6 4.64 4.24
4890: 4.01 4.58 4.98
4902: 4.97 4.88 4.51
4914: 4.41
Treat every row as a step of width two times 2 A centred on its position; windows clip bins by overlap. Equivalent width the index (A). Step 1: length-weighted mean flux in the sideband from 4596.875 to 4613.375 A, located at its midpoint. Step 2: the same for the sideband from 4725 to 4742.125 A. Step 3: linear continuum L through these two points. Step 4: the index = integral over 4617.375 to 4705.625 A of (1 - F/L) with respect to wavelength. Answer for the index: 3.2 A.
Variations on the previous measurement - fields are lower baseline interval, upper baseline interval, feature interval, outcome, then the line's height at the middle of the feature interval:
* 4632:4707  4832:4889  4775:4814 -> 1.7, 4.58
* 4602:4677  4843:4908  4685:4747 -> -2.2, 4.66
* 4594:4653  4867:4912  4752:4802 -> 3.6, 4.64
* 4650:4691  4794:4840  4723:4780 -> -0.8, 4.56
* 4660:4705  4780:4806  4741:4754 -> -1.3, 4.42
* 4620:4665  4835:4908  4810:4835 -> 0.4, 4.62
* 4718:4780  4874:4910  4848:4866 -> -0.7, 4.6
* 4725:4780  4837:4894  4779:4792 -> 1.8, 4.6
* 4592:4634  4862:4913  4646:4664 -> 0.8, 4.78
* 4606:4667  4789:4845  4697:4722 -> -1.3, 4.64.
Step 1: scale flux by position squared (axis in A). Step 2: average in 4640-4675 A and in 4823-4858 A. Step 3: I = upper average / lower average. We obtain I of 1.09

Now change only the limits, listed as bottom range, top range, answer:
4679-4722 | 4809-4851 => 1.01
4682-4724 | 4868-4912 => 1.03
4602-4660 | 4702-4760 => 1.06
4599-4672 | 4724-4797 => 1.01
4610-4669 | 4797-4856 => 1.06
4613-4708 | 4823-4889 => 1.05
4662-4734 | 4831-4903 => 1.04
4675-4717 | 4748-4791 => 0.93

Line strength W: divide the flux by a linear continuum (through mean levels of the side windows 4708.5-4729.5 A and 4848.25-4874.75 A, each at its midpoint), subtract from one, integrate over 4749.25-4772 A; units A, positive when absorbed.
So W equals 1.7 A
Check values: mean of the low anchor 4.87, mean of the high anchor 4.66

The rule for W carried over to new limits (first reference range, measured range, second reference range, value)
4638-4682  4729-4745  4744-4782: -1.3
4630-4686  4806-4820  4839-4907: -0.5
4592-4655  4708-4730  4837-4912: -0.9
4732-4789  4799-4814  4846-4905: -0.6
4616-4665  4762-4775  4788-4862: 0.9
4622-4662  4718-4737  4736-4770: -0.8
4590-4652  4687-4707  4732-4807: -0.7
